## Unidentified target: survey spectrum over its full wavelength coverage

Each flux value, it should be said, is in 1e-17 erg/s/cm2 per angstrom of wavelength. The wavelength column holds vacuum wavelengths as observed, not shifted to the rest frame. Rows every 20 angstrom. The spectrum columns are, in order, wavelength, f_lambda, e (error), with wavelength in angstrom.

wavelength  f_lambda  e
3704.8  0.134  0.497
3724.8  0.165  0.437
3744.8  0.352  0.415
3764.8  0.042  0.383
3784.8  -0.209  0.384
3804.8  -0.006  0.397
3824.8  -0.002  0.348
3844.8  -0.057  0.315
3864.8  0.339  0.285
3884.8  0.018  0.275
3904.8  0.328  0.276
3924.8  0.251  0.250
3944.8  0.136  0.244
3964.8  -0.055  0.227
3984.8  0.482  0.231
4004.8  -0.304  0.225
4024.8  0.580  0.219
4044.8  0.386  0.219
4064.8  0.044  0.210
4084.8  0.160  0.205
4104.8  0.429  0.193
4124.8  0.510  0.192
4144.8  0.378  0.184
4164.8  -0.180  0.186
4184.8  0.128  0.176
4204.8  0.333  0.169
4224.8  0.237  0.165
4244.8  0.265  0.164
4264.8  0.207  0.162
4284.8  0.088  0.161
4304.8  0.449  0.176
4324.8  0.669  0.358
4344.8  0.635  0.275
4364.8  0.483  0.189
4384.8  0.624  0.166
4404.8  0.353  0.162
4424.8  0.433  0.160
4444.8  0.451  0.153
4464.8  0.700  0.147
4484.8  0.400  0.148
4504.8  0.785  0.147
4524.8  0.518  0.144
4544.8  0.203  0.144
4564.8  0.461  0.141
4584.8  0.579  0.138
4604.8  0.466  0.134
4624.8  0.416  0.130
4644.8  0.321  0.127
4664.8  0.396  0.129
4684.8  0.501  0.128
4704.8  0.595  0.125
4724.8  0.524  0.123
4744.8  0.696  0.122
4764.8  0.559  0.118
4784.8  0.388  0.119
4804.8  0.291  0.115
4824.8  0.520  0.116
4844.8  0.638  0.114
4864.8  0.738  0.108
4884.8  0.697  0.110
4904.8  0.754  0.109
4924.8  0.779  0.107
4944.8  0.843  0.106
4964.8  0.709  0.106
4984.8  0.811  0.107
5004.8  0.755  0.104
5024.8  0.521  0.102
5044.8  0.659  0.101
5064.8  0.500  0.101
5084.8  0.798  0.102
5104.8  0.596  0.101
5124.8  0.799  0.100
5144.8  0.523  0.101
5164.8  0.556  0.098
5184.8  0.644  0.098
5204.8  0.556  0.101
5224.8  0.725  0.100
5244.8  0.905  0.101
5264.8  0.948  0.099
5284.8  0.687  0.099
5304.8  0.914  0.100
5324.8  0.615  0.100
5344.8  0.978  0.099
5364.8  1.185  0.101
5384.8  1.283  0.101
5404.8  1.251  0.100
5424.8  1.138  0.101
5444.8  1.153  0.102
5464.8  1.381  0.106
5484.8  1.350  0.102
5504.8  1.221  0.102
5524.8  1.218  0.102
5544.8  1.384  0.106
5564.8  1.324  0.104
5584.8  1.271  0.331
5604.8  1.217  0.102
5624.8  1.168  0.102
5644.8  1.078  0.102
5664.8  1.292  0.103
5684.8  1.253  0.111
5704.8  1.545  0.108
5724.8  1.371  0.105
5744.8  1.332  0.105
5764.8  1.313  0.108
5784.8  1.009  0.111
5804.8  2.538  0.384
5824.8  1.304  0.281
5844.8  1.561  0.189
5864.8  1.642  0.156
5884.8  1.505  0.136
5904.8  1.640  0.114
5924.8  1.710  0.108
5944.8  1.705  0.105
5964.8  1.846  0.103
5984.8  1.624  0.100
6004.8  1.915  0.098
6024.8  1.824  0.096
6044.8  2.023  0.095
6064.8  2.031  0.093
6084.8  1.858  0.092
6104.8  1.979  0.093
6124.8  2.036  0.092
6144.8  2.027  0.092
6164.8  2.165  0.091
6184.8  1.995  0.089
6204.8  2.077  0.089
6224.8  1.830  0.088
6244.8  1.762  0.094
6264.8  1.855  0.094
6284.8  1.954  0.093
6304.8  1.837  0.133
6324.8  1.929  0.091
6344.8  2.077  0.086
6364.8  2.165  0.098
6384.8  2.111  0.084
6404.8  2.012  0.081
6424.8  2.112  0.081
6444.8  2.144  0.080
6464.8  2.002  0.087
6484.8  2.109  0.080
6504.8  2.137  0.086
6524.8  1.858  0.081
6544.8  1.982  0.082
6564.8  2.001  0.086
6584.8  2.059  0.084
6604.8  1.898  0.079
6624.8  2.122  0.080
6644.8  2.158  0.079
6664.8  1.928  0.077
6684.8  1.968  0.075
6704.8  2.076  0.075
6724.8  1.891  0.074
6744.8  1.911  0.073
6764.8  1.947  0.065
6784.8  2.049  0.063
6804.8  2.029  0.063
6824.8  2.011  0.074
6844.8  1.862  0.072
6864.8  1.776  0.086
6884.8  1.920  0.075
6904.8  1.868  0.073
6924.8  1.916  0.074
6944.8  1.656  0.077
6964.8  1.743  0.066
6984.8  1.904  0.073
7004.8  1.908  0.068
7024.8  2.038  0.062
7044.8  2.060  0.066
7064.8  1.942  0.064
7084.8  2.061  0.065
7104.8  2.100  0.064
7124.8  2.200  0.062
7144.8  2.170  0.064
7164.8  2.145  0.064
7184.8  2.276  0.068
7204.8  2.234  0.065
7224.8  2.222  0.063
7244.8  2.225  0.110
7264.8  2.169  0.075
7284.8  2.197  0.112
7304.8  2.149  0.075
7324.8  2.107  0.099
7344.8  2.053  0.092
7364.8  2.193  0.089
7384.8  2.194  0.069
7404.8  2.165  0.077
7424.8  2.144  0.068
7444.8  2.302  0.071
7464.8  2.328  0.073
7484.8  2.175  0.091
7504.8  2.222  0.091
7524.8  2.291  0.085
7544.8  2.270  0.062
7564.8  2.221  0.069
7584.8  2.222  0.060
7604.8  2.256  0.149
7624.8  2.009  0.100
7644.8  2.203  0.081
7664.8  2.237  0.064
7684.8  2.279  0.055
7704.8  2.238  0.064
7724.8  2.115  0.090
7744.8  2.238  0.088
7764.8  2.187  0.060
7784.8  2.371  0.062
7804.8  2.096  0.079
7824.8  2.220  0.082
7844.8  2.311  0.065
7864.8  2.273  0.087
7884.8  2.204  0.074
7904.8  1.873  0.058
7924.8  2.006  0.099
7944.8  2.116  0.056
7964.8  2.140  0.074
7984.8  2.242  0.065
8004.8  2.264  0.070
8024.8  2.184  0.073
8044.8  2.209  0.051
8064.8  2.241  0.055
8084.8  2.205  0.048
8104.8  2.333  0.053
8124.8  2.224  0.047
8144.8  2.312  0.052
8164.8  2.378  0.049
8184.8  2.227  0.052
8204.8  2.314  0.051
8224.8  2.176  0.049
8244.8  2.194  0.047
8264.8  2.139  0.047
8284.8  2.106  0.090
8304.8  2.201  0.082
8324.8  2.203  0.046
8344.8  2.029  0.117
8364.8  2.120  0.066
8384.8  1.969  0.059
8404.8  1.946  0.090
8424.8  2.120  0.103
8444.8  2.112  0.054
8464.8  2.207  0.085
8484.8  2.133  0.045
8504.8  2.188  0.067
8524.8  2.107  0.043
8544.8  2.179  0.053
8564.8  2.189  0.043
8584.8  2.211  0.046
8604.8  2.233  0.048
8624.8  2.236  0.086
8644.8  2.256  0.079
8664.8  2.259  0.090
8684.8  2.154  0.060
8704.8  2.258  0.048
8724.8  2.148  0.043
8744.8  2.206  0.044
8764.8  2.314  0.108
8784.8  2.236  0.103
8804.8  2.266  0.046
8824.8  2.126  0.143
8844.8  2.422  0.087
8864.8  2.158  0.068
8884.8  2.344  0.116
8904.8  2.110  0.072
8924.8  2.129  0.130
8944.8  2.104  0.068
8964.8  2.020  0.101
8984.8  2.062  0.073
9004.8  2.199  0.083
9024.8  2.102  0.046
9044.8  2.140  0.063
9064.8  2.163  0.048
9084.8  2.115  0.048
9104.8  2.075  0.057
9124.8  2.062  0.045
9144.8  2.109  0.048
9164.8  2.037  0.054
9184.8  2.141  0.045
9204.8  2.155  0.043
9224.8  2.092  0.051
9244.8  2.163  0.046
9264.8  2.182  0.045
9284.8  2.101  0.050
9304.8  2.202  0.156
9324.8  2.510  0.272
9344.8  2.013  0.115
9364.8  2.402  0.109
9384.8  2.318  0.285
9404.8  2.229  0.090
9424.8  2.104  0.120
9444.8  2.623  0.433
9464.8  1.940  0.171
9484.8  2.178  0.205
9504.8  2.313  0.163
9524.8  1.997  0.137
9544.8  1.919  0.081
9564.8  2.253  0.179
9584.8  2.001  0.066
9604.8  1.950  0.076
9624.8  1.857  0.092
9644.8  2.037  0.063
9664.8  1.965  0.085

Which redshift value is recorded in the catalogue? 0.342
